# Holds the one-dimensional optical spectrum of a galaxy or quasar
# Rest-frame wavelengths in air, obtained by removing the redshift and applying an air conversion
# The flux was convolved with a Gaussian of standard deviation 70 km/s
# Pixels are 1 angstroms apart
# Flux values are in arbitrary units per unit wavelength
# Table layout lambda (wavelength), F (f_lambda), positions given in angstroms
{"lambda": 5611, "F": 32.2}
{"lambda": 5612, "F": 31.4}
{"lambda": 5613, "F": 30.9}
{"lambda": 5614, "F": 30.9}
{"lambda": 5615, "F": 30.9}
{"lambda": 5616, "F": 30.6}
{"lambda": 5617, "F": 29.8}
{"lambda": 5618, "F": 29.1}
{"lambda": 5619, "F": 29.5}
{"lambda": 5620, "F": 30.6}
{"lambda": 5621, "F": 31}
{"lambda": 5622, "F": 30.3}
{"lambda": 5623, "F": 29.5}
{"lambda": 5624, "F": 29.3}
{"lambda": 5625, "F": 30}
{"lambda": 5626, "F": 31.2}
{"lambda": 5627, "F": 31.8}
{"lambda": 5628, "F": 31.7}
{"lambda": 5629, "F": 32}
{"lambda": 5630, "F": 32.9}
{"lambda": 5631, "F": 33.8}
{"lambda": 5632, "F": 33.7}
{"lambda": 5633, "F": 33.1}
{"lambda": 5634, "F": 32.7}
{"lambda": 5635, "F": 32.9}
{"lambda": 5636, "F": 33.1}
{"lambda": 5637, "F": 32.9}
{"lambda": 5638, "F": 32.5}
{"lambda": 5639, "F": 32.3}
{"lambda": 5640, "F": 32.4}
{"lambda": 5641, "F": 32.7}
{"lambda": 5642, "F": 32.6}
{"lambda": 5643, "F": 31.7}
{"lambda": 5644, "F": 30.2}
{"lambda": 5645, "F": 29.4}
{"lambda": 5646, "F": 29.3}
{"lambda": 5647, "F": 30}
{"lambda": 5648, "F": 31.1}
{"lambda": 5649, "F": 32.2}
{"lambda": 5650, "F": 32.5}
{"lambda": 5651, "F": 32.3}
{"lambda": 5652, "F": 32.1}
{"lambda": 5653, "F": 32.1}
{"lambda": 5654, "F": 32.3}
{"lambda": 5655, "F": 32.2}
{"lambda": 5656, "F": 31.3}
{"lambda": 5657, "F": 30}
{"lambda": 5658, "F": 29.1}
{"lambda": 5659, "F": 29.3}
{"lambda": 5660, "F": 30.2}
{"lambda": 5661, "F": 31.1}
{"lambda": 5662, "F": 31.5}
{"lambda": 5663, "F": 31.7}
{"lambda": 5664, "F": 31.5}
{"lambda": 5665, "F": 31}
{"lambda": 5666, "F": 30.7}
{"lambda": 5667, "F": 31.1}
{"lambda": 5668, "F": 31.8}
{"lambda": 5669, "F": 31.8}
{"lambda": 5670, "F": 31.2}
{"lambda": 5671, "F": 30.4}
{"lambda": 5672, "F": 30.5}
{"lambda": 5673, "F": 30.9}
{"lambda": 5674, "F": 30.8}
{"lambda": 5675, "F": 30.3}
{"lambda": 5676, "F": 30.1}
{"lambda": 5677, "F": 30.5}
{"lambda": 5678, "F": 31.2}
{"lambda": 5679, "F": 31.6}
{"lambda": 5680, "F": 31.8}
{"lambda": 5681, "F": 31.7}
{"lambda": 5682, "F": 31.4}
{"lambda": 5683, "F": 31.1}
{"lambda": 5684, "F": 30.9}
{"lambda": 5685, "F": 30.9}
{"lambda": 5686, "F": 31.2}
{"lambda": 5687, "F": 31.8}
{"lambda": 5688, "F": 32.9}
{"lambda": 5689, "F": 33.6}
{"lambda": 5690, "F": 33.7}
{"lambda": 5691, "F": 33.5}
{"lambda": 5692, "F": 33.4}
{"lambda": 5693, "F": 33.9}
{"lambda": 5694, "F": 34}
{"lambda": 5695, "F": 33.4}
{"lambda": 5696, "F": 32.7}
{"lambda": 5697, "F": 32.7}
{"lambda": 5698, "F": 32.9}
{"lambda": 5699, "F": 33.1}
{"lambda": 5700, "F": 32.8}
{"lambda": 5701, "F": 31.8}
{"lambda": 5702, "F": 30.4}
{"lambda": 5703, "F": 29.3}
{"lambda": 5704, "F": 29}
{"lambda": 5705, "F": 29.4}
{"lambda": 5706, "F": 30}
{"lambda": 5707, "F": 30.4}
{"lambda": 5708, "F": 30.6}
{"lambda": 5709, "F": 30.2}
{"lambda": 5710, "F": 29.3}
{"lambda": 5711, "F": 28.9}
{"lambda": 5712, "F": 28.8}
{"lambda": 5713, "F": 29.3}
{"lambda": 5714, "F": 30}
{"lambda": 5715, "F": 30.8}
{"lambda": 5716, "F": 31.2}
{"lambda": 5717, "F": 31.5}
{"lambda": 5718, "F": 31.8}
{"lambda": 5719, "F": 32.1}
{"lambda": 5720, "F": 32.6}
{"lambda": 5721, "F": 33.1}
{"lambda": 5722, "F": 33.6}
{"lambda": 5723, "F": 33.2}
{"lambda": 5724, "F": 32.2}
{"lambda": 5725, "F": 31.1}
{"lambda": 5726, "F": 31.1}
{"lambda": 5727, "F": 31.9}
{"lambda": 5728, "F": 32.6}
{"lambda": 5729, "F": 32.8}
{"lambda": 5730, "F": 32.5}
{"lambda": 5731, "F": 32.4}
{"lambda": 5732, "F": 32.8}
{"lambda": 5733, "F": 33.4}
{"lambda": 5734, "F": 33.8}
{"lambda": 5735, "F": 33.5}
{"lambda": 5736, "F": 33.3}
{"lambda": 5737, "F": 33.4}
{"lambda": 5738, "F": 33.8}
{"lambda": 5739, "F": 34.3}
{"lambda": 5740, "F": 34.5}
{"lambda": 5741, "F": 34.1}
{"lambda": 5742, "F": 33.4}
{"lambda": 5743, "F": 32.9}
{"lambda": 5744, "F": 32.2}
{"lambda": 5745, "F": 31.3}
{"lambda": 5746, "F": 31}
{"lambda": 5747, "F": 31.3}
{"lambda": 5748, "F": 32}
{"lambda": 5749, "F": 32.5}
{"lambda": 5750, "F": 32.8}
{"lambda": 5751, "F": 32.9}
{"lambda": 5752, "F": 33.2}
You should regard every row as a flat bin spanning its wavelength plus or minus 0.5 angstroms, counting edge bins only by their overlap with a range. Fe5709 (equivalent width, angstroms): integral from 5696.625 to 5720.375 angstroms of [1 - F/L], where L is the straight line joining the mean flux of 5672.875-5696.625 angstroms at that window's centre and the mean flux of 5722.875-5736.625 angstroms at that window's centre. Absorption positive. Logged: 1.14 angstroms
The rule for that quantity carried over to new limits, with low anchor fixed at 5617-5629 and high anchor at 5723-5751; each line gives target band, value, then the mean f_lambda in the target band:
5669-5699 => -0.26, 31.9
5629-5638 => -0.71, 33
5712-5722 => 0.29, 31.4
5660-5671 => 0.01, 31.2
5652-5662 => 0.05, 30.9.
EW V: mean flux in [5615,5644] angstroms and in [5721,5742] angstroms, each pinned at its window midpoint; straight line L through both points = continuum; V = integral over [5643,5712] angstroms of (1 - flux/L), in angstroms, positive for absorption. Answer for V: 2.1 angstroms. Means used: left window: 31.6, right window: 33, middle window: 31.3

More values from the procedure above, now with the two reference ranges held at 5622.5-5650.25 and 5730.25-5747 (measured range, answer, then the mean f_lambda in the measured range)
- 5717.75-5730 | 0.2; 32.4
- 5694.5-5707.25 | 0.5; 31.4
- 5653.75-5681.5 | 1.0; 31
